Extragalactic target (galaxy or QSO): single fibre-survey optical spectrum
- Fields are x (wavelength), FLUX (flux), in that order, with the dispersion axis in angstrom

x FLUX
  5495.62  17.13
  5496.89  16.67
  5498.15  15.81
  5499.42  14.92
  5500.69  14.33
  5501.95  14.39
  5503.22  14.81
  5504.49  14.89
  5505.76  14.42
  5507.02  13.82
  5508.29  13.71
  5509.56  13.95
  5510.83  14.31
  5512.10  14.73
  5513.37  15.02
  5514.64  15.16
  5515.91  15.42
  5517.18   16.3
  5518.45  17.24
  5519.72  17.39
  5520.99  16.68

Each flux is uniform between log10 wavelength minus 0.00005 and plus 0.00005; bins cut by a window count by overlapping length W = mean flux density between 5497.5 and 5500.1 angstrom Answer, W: 15.3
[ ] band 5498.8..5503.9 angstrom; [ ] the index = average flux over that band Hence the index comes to 14.6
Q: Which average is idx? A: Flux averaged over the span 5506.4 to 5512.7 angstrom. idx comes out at 14.1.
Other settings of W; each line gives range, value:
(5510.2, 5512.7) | 14.5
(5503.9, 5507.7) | 14.4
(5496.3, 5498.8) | 16.2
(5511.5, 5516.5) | 15.1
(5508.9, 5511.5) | 14.1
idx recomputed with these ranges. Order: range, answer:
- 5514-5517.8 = 15.6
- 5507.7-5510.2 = 13.8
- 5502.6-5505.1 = 14.8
